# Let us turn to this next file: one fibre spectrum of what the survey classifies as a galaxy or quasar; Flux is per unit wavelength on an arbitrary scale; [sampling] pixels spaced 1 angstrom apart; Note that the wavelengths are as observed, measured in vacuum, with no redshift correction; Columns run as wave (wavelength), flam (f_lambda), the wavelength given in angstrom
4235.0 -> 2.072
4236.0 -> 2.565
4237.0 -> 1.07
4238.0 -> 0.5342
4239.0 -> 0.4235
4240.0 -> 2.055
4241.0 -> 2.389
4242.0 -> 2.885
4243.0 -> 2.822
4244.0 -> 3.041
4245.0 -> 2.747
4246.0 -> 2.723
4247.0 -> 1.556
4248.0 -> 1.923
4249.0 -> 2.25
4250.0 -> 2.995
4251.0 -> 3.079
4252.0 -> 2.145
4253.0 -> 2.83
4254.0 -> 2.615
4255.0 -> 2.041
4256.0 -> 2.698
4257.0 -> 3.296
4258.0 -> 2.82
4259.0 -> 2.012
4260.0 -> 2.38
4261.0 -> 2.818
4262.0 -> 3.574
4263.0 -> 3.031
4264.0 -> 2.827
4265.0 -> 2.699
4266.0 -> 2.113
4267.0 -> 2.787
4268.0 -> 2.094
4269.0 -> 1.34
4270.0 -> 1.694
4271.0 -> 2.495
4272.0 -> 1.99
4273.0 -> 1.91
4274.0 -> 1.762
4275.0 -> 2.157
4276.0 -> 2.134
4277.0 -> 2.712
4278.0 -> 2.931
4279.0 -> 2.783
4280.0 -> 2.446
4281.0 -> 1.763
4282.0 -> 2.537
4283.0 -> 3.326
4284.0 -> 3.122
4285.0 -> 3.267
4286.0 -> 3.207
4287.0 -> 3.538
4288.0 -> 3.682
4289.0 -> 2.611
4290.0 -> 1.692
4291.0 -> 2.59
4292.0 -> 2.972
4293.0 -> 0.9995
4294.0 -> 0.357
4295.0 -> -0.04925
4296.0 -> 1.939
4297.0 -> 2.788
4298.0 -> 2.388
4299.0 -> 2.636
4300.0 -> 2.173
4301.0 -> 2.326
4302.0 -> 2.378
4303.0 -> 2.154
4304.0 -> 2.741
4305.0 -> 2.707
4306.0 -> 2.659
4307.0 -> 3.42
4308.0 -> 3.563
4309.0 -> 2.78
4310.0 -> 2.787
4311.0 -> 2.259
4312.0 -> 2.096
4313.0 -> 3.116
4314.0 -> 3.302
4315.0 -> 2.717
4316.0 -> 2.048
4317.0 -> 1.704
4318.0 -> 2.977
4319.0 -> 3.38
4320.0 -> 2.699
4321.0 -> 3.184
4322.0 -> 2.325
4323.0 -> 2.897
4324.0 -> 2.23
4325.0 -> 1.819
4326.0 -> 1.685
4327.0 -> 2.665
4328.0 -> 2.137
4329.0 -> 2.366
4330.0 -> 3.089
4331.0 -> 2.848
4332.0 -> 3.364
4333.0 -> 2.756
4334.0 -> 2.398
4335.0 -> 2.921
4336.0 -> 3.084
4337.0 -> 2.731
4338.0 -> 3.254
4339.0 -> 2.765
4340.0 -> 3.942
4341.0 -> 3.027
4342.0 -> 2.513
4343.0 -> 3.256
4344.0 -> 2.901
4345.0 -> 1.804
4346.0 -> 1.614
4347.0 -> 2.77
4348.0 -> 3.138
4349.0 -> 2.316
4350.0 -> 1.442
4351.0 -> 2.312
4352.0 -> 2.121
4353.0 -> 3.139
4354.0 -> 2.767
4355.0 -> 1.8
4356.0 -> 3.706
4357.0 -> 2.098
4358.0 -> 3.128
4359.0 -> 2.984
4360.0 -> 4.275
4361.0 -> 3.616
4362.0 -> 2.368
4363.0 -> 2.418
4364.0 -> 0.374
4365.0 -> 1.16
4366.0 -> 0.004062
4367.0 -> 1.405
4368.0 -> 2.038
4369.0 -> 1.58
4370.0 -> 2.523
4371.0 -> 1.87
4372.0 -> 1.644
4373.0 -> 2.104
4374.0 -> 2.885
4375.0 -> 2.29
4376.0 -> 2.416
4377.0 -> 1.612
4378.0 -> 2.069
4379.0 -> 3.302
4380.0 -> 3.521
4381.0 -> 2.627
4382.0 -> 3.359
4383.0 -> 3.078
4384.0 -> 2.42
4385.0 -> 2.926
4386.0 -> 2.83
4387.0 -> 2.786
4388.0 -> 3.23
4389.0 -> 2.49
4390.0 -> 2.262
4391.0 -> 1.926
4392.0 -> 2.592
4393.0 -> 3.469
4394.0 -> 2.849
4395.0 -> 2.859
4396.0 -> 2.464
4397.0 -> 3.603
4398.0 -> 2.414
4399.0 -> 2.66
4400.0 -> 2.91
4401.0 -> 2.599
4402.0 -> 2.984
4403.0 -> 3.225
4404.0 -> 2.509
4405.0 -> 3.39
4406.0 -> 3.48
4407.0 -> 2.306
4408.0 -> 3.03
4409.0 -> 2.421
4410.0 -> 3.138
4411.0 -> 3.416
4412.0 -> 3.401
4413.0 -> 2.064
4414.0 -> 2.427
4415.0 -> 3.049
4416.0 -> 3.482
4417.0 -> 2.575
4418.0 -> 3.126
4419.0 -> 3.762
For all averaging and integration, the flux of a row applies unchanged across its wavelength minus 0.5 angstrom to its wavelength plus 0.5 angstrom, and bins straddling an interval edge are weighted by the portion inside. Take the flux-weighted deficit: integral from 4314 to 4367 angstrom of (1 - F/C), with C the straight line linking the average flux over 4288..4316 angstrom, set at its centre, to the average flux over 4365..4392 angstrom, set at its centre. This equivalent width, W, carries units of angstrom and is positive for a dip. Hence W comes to -4.3 angstrom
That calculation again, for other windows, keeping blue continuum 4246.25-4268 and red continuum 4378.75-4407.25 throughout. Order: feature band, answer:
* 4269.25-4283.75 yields 1.6 angstrom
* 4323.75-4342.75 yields 0.1 angstrom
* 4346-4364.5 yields 1.4 angstrom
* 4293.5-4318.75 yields 2.6 angstrom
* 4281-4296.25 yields 1.6 angstrom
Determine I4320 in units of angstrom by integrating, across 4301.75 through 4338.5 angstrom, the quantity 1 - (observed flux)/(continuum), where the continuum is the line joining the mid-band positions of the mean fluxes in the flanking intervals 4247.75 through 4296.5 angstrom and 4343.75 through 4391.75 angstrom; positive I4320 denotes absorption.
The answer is -4.07 angstrom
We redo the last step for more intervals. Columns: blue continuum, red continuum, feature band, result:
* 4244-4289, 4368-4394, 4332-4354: -1.19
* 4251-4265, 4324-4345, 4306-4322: -0.29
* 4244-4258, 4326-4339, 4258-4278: 1.76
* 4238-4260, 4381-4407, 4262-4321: 1.02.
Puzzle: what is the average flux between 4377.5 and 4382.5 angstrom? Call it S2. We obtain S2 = 2.98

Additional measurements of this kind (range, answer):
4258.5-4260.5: 2.2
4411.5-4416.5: 2.88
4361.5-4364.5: 1.72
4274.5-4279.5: 2.54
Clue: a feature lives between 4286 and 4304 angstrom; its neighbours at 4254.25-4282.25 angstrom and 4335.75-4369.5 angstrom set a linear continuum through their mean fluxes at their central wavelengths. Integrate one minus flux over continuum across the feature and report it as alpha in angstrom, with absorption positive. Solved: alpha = 1.5 angstrom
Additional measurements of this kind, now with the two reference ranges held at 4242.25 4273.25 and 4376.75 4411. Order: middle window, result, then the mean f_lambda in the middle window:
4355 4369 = 2.6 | 2.23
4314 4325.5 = 0.3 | 2.58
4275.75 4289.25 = -1.7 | 2.88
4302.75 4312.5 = -0.4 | 2.73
